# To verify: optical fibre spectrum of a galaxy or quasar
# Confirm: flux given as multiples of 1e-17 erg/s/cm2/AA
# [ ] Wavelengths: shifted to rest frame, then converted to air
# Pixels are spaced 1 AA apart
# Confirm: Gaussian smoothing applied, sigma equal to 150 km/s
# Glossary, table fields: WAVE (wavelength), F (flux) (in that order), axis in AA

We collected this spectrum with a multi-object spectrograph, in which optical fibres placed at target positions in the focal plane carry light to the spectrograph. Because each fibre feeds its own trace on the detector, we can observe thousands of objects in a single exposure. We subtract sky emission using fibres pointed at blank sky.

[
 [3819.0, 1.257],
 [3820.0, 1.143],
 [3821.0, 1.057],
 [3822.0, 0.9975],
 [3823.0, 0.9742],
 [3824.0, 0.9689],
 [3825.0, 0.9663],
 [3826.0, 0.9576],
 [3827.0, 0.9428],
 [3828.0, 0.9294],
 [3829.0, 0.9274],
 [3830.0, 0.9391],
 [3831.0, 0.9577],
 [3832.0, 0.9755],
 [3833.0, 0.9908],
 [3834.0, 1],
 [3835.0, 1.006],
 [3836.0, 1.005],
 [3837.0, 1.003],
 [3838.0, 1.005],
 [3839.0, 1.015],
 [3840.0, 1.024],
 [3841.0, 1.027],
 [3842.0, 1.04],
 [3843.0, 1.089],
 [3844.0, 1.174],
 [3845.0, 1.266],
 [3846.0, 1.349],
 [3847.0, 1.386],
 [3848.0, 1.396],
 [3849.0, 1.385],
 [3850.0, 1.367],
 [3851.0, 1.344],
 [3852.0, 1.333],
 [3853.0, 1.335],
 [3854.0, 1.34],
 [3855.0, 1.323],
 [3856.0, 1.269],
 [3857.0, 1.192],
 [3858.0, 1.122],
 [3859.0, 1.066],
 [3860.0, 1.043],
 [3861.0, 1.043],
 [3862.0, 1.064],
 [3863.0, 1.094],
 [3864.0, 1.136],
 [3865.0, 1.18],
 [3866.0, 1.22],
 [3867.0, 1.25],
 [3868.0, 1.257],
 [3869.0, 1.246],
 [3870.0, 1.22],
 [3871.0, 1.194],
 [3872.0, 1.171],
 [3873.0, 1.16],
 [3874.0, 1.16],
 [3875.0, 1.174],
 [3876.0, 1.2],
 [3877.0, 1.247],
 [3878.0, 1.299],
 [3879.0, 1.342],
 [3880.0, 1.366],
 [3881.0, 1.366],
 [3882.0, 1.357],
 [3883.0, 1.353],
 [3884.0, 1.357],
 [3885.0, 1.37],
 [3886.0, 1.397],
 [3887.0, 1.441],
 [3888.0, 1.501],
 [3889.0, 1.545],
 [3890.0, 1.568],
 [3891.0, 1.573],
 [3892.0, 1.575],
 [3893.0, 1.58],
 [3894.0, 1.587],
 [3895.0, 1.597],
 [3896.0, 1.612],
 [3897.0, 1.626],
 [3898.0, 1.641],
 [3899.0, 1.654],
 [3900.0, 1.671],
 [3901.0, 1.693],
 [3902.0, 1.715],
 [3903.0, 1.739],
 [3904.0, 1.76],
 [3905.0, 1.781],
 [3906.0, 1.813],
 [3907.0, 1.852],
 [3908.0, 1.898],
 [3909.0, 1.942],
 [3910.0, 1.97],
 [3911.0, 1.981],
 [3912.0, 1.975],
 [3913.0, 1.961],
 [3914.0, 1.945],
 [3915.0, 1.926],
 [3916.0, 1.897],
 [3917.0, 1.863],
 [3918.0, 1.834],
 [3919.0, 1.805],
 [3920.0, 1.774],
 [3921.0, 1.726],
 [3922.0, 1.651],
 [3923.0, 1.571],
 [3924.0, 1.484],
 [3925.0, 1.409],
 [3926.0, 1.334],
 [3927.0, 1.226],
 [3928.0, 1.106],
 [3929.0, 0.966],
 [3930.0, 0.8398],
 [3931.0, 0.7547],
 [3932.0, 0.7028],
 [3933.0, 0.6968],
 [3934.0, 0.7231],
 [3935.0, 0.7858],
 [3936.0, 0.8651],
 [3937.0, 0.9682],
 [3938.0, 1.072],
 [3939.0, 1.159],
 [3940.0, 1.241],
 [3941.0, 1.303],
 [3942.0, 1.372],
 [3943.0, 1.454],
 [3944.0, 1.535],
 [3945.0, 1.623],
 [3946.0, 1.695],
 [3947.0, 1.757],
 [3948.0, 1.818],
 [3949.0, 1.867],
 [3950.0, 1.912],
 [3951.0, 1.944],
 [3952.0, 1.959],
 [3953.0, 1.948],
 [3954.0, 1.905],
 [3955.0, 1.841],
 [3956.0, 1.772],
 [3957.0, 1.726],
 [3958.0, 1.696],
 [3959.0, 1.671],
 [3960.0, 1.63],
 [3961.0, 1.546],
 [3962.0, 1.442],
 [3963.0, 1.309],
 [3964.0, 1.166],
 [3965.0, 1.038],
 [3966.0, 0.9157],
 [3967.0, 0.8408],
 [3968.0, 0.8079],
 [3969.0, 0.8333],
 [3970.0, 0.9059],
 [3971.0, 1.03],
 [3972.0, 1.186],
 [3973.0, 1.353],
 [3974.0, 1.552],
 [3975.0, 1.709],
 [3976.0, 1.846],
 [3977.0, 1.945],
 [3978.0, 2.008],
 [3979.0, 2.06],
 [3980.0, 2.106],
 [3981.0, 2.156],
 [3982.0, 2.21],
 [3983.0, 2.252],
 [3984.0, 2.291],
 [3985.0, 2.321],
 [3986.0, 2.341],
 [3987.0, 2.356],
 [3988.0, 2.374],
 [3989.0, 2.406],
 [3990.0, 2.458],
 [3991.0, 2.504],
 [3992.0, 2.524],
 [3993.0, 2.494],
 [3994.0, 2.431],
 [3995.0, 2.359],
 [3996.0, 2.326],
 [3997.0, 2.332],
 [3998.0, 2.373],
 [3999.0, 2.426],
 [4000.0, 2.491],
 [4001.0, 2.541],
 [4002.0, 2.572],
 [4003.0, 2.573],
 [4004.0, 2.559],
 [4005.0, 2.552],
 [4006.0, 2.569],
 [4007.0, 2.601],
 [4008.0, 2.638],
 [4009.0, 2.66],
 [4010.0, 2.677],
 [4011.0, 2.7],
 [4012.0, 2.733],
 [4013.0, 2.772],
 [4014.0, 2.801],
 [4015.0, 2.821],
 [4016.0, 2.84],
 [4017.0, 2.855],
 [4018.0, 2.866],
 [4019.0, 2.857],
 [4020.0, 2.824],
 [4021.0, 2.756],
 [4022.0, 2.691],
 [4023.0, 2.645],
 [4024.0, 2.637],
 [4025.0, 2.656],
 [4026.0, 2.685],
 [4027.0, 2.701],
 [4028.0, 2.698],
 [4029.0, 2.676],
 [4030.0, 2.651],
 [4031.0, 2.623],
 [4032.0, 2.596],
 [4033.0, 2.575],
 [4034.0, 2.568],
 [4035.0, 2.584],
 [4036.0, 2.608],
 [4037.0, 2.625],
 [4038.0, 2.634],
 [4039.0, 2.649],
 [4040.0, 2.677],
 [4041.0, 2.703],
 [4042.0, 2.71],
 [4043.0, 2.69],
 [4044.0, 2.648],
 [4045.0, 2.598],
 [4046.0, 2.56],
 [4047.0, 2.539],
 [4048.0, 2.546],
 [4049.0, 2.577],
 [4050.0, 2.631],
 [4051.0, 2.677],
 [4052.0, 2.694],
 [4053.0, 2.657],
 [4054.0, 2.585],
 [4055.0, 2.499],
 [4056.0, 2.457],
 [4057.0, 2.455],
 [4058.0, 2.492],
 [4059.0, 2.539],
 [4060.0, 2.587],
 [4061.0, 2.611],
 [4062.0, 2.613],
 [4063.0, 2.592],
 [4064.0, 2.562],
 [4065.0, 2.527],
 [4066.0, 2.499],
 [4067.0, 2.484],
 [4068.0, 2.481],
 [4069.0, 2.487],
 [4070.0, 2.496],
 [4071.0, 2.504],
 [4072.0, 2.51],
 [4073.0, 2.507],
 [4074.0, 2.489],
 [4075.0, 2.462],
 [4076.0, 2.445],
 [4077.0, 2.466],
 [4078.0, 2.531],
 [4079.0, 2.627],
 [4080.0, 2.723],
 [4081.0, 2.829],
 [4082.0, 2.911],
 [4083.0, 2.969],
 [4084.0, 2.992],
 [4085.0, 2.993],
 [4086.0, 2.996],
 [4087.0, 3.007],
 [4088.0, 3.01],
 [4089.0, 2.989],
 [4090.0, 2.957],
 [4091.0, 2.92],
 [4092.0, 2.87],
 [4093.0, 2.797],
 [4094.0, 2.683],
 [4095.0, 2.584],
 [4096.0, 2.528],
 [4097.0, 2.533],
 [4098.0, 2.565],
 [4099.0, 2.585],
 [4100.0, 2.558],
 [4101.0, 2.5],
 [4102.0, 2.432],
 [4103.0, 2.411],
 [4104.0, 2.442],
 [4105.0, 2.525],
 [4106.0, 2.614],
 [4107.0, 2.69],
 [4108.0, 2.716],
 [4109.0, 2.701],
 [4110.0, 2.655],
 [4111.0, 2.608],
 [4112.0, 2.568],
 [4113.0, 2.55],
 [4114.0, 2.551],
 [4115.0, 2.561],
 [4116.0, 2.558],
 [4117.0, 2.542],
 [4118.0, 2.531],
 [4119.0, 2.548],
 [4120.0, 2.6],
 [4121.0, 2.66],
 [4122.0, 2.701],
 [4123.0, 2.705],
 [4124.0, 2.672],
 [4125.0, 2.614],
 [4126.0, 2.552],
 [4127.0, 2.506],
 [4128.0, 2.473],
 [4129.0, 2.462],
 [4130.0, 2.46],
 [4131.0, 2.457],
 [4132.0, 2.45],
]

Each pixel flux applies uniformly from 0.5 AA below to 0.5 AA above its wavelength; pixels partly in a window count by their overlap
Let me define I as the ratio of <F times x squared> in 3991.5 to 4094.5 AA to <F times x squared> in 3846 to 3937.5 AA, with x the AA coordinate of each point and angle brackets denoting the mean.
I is 2.0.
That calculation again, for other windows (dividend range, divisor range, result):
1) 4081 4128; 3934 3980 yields 1.96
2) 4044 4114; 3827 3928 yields 2.08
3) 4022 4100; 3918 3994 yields 1.75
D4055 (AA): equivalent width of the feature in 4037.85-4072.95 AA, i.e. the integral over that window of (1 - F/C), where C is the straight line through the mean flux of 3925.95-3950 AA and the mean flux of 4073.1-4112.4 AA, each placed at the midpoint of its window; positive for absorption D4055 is -3.7 AA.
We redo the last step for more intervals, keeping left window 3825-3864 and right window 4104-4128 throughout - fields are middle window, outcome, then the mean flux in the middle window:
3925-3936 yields 4.5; 0.934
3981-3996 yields -3.7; 2.37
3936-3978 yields 6.3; 1.47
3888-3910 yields -4.2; 1.69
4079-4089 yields -2.1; 2.92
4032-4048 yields -3.2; 2.62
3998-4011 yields -3.8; 2.57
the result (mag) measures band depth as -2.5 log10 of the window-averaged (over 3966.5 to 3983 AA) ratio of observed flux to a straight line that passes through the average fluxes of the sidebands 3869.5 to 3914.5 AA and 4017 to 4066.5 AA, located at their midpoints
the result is 0.36 mag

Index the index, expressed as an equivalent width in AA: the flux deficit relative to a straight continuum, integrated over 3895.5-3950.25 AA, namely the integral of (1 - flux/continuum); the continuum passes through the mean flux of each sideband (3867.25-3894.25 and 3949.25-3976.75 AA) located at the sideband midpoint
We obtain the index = -4.4 AA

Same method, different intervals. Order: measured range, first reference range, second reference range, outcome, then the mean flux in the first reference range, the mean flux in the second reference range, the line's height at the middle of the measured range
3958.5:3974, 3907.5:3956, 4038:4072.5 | 5.3 AA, 1.52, 2.58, 1.82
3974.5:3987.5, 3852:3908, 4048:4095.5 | -0.4 AA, 1.39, 2.66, 2.06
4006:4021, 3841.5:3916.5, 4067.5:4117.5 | -3.7 AA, 1.44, 2.65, 2.2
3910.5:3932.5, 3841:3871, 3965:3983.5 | -2.3 AA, 1.22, 1.53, 1.39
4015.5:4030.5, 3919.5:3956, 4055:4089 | -3.8 AA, 1.39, 2.64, 2.18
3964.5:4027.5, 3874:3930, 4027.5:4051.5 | 1.7 AA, 1.58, 2.63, 2.3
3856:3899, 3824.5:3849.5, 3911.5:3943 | -4.4 AA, 1.07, 1.35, 1.2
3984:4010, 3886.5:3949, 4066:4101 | -4.9 AA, 1.52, 2.69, 2.08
